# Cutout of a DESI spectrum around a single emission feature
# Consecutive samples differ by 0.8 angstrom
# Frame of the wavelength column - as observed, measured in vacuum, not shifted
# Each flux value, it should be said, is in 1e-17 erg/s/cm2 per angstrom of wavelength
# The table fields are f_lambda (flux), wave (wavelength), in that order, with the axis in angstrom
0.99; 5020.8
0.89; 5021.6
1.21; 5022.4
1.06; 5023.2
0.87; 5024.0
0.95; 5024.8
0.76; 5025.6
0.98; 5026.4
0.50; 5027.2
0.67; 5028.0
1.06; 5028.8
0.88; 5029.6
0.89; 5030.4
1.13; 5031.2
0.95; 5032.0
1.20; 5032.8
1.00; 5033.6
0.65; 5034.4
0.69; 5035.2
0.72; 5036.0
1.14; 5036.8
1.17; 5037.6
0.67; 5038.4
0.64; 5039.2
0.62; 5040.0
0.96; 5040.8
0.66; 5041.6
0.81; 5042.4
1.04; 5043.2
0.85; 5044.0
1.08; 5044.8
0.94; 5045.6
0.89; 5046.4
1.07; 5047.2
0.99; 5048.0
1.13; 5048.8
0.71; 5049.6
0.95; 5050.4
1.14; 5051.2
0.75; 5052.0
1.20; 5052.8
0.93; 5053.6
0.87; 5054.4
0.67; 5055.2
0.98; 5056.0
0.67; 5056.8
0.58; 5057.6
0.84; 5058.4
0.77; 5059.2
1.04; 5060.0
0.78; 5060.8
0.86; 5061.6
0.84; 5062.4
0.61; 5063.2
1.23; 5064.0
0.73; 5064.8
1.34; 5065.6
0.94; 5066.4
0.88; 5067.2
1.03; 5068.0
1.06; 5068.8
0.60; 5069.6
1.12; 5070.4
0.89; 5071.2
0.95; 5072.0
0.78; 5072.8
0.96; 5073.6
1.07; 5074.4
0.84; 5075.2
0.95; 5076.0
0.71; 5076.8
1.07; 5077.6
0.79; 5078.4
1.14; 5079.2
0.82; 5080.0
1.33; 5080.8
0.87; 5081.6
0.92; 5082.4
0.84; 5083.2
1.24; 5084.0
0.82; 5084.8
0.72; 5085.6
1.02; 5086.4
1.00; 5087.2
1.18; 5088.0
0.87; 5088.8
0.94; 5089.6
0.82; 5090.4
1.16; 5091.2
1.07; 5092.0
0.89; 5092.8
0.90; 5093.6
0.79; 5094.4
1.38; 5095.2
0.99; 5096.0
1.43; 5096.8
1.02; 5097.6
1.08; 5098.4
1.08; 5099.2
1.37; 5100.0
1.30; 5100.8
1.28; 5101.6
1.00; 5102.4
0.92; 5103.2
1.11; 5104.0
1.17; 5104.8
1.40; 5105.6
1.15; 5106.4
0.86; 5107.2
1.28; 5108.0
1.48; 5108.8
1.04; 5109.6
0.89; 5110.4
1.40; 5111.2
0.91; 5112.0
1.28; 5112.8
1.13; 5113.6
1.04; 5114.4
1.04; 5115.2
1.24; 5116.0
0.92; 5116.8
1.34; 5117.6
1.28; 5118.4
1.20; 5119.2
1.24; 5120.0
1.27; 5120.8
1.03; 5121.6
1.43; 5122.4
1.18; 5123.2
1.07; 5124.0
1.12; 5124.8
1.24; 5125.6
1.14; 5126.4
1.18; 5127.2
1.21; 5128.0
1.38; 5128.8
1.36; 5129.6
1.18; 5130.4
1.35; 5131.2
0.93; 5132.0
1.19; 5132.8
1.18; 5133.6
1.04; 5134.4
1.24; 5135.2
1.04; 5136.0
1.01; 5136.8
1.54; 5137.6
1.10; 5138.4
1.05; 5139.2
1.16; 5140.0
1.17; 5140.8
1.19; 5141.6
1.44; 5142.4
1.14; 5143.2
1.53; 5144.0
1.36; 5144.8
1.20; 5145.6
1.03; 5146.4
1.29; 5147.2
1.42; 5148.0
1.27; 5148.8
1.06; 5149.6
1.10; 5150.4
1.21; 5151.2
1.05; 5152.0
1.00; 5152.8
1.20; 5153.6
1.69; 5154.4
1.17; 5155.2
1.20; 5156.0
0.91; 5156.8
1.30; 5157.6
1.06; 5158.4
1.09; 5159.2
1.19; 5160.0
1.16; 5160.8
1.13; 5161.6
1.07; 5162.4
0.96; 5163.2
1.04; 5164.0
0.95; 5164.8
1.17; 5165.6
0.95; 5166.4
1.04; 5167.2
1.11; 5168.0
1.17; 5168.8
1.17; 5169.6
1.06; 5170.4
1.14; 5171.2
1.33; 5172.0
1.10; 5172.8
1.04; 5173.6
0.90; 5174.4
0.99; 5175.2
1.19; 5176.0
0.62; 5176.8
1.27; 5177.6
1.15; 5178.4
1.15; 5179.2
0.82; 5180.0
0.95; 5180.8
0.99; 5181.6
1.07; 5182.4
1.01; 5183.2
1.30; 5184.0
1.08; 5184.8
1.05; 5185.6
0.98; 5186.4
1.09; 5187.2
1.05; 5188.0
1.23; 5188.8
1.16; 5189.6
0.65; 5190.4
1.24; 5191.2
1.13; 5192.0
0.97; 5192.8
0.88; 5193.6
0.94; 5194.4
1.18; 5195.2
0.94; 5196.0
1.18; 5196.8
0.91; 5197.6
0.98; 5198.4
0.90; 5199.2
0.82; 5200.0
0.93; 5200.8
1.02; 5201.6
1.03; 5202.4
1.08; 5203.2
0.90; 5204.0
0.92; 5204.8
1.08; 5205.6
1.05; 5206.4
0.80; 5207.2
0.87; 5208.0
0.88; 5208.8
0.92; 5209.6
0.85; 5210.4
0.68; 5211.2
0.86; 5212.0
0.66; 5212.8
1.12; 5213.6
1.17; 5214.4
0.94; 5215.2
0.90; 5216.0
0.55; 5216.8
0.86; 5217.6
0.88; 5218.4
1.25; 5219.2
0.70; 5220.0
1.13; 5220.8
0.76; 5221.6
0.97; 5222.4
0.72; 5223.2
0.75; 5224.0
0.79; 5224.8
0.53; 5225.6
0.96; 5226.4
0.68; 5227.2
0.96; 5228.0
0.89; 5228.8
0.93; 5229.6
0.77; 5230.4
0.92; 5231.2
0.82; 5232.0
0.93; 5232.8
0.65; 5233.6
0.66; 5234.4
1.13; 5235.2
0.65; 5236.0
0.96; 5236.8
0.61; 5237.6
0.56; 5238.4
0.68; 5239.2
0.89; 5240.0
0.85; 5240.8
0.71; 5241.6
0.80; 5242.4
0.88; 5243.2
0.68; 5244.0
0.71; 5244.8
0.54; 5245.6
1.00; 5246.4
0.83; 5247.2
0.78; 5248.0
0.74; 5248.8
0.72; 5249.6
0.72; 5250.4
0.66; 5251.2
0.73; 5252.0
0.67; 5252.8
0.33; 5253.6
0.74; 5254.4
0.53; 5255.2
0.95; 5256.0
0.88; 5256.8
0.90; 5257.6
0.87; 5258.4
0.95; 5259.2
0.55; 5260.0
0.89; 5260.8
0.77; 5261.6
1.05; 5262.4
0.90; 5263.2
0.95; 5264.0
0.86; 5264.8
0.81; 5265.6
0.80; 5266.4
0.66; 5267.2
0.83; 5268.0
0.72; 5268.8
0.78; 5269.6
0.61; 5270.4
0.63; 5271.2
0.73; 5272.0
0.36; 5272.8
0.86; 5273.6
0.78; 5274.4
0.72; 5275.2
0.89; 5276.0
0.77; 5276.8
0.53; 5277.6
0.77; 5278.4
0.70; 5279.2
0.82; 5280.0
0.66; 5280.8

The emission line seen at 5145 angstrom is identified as C III] 1909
